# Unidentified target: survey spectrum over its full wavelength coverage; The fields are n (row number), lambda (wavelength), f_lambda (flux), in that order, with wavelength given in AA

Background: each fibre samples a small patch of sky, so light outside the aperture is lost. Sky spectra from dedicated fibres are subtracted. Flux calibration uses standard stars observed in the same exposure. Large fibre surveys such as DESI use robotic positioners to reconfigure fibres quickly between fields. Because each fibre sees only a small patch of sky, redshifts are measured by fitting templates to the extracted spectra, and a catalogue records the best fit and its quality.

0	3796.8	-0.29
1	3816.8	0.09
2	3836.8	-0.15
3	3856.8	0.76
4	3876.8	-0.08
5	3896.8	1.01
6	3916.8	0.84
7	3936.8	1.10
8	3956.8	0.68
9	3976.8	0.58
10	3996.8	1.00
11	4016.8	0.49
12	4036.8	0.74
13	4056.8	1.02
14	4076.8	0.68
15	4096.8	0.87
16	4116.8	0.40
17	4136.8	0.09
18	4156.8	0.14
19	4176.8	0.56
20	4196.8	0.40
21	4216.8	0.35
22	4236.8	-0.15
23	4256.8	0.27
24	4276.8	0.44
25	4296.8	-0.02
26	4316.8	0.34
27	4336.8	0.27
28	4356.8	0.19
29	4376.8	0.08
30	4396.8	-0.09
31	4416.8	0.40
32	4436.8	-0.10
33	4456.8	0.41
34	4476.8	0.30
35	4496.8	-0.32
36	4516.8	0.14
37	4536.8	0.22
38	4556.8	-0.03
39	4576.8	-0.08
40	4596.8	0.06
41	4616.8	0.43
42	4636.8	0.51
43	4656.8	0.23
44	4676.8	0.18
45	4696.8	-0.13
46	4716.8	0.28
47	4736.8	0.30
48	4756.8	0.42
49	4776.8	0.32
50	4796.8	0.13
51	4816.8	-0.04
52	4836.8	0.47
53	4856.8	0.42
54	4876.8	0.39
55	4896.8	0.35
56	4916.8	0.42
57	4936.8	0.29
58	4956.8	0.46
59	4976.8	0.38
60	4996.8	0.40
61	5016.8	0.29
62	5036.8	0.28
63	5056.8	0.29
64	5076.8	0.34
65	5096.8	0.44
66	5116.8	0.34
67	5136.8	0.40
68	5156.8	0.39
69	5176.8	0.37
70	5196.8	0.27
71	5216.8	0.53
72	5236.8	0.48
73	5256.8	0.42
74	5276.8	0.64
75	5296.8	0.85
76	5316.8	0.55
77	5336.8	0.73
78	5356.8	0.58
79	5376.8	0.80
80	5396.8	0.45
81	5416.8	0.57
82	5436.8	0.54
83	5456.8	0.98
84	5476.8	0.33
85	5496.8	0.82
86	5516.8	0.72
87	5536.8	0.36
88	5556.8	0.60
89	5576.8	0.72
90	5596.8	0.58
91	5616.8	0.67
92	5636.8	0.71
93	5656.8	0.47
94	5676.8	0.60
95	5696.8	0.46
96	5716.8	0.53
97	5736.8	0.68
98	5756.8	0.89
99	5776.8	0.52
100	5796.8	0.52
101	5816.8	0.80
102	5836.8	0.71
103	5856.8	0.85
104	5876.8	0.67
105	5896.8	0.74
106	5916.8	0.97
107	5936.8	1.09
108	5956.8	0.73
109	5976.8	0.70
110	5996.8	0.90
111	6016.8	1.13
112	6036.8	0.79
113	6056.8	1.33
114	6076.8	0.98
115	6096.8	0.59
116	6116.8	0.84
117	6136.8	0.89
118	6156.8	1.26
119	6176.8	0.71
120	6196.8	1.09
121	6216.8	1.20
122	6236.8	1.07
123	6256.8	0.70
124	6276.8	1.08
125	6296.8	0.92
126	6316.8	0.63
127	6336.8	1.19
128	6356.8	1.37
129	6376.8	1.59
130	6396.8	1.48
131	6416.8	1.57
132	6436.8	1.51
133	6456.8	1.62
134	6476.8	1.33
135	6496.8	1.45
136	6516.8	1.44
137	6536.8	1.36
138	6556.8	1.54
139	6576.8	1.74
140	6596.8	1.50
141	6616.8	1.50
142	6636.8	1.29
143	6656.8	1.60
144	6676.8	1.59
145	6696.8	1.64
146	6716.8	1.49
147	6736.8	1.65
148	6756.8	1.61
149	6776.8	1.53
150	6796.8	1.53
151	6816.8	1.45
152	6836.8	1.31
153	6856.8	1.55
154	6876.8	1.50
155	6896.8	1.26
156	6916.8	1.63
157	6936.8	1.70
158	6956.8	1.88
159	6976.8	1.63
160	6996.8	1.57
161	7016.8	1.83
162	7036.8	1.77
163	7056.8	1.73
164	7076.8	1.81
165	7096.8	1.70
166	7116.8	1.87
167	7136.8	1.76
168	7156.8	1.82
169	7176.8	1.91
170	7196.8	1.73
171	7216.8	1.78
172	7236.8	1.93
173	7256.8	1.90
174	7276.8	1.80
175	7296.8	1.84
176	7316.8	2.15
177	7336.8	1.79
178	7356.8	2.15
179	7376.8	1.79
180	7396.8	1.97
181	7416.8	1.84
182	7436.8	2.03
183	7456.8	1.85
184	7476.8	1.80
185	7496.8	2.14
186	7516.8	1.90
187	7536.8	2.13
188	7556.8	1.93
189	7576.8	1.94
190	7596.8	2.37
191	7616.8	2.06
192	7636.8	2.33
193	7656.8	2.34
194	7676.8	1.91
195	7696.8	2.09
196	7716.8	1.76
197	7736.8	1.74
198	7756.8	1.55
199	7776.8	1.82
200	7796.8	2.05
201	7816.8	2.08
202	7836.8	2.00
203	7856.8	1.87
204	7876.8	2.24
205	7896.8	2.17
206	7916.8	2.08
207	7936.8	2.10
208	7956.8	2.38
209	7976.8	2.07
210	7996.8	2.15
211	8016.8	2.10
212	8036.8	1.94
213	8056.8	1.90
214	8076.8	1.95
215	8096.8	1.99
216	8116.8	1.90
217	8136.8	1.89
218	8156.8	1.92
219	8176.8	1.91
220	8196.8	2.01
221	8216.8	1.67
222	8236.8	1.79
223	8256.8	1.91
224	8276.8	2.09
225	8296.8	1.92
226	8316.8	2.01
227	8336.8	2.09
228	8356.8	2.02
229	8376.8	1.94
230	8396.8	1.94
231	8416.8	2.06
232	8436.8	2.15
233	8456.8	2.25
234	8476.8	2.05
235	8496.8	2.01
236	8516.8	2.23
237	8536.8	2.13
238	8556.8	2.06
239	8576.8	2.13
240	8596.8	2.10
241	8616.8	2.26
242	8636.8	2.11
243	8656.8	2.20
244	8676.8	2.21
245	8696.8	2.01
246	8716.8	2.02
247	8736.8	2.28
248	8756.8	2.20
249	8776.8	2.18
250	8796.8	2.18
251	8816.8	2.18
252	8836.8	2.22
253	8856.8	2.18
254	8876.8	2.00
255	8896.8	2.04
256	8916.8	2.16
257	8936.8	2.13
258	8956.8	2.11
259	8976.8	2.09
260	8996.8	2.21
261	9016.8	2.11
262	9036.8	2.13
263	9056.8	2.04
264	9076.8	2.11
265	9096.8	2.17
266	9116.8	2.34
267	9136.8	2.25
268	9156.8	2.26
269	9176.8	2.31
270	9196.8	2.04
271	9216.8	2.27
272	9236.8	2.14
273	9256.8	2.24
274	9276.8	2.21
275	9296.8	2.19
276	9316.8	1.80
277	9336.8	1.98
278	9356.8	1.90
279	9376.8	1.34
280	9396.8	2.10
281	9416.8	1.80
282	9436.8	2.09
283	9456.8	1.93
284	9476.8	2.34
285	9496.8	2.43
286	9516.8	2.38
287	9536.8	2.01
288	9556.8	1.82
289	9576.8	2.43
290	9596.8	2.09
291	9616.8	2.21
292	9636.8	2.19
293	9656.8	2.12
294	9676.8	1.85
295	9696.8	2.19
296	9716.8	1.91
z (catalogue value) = 0.590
